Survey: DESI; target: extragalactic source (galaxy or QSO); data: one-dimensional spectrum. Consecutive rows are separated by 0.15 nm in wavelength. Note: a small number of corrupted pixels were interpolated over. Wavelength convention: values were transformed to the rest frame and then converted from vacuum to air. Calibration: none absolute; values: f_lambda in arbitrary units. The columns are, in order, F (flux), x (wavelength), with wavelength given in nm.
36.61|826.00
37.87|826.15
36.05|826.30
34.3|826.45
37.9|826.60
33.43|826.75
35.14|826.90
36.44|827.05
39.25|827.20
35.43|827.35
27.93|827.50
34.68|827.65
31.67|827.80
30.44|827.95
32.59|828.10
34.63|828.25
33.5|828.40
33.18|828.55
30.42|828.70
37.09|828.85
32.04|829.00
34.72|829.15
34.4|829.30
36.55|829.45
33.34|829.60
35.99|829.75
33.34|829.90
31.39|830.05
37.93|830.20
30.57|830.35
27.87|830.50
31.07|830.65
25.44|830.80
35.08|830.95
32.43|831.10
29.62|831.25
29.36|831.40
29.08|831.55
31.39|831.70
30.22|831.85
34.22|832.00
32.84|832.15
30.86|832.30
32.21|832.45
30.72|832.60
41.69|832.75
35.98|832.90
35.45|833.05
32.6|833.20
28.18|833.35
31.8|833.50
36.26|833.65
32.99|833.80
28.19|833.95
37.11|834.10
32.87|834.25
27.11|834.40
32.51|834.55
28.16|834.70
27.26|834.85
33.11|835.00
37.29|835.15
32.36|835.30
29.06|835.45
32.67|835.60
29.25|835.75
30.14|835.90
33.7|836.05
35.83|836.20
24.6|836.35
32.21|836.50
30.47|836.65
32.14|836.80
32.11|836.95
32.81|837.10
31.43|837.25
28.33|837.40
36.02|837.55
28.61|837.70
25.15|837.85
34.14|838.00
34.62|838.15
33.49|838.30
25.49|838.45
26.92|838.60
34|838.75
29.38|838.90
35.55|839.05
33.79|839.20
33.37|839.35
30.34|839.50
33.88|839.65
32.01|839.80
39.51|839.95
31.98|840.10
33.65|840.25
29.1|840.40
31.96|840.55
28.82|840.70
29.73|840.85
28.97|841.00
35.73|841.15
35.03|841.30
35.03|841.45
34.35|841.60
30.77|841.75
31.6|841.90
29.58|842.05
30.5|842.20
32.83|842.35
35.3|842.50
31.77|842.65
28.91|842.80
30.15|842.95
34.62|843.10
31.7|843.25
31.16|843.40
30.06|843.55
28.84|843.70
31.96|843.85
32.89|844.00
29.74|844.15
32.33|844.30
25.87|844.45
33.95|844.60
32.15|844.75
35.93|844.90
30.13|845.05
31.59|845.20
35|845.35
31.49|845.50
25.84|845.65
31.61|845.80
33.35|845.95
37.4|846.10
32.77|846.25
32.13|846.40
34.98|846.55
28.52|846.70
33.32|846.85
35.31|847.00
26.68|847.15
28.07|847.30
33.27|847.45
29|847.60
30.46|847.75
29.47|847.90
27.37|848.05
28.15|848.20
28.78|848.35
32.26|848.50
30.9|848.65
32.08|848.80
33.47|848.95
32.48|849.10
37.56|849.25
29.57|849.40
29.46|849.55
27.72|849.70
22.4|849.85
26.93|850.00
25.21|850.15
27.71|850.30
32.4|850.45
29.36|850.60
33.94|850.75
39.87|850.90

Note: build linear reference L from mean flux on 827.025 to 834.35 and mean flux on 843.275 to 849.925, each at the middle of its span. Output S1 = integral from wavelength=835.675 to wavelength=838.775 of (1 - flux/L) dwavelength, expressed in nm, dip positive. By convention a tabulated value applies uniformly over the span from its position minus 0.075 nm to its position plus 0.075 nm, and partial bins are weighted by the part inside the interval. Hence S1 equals 0.11 nm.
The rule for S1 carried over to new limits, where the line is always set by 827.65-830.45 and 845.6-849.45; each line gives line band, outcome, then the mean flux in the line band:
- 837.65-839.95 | 0.05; 31.7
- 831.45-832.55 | 0.06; 31.5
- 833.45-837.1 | 0.13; 31.7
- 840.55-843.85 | 0.03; 31.7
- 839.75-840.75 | -0.01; 32.5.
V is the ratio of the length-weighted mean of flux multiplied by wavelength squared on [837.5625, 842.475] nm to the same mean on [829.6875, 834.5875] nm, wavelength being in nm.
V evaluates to 1.01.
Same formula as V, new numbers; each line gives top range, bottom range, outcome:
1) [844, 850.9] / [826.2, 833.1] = 0.97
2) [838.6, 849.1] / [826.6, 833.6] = 0.99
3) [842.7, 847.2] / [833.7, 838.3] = 1.03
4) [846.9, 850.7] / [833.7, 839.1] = 0.98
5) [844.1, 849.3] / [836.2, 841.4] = 1.01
